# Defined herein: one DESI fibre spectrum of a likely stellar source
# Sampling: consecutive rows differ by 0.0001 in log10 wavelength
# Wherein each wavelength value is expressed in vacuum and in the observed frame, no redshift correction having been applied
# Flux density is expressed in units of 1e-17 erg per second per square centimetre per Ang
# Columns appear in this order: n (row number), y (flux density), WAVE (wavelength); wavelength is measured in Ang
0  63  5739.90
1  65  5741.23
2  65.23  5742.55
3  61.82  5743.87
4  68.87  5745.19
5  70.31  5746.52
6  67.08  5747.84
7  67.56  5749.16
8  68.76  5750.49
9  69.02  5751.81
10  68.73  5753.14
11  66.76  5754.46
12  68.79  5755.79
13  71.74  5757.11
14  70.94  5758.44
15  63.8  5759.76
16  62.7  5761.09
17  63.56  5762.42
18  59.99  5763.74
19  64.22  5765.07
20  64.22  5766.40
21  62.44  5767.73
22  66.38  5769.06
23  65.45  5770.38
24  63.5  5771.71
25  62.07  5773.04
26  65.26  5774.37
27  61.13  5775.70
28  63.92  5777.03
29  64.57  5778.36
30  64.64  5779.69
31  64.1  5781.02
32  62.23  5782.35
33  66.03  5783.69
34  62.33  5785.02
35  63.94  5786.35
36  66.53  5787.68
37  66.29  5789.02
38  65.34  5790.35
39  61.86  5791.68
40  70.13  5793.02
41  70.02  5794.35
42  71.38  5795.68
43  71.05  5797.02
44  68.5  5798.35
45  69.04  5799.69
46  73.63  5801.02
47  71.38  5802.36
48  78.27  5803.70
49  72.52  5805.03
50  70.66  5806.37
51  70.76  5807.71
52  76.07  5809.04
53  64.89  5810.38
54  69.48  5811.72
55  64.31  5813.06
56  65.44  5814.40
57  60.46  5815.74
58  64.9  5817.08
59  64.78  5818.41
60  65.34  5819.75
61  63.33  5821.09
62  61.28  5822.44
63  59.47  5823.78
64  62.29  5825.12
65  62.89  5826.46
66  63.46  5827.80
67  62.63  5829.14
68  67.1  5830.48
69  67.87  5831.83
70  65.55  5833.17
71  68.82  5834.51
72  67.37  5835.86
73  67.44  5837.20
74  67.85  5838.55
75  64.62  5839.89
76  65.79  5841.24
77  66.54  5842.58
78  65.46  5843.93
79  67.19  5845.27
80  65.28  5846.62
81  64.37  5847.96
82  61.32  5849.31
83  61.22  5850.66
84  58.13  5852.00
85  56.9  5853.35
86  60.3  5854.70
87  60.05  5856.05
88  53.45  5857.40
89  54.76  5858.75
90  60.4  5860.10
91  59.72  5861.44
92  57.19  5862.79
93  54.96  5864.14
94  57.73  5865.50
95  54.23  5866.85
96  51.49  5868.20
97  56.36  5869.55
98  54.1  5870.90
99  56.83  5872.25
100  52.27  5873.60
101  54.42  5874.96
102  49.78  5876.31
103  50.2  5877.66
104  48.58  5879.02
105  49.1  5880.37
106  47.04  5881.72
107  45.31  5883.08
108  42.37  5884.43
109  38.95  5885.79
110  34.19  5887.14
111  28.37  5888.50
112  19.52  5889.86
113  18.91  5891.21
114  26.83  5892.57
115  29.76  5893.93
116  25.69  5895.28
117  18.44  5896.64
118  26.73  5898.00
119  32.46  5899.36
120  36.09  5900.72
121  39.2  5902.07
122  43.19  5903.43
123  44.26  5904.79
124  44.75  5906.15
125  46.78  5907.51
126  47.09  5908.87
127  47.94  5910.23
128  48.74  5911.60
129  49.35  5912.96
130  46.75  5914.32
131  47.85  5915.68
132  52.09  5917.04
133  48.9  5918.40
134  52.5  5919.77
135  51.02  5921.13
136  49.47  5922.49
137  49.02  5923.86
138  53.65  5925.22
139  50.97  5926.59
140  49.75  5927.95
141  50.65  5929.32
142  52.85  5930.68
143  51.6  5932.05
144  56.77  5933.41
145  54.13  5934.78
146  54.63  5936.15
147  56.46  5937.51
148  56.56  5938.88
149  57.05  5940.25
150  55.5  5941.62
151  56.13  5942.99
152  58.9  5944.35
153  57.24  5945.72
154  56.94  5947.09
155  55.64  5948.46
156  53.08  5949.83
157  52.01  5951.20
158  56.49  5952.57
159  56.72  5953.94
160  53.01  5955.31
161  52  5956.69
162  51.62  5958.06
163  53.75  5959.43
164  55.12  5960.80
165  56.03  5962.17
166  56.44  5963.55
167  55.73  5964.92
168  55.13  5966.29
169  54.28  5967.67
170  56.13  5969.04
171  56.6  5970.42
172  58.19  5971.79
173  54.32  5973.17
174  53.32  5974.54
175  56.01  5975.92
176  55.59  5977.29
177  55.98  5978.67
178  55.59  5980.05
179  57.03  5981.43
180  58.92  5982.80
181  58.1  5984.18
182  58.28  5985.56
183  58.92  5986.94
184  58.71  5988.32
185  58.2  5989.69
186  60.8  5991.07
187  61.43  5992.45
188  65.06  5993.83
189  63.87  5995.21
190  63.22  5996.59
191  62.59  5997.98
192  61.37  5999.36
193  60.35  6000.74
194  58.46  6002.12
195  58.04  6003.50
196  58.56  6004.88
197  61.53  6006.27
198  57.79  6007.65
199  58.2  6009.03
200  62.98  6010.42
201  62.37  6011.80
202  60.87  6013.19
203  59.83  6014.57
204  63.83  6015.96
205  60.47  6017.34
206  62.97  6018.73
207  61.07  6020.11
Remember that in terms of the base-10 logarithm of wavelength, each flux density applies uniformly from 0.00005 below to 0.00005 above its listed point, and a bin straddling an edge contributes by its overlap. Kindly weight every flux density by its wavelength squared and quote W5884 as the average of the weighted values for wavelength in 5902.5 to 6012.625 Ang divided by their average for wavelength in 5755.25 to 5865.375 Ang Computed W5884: 0.9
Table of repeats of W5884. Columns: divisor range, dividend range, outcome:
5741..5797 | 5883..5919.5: 0.61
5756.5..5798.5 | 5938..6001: 0.93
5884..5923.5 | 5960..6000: 1.51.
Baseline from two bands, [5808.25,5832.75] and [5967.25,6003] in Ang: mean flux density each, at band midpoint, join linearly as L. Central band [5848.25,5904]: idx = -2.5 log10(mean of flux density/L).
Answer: 0.34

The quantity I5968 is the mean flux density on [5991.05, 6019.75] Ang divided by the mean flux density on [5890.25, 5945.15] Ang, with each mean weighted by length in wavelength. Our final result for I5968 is 1.33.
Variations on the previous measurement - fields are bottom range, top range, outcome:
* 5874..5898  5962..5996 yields 1.57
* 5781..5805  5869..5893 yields 0.63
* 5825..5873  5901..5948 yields 0.83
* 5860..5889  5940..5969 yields 1.10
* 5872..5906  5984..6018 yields 1.59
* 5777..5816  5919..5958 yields 0.80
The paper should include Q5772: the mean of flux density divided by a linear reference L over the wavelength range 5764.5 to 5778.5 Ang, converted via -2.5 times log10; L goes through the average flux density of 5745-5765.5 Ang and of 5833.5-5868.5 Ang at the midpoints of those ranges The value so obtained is 0.04 mag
